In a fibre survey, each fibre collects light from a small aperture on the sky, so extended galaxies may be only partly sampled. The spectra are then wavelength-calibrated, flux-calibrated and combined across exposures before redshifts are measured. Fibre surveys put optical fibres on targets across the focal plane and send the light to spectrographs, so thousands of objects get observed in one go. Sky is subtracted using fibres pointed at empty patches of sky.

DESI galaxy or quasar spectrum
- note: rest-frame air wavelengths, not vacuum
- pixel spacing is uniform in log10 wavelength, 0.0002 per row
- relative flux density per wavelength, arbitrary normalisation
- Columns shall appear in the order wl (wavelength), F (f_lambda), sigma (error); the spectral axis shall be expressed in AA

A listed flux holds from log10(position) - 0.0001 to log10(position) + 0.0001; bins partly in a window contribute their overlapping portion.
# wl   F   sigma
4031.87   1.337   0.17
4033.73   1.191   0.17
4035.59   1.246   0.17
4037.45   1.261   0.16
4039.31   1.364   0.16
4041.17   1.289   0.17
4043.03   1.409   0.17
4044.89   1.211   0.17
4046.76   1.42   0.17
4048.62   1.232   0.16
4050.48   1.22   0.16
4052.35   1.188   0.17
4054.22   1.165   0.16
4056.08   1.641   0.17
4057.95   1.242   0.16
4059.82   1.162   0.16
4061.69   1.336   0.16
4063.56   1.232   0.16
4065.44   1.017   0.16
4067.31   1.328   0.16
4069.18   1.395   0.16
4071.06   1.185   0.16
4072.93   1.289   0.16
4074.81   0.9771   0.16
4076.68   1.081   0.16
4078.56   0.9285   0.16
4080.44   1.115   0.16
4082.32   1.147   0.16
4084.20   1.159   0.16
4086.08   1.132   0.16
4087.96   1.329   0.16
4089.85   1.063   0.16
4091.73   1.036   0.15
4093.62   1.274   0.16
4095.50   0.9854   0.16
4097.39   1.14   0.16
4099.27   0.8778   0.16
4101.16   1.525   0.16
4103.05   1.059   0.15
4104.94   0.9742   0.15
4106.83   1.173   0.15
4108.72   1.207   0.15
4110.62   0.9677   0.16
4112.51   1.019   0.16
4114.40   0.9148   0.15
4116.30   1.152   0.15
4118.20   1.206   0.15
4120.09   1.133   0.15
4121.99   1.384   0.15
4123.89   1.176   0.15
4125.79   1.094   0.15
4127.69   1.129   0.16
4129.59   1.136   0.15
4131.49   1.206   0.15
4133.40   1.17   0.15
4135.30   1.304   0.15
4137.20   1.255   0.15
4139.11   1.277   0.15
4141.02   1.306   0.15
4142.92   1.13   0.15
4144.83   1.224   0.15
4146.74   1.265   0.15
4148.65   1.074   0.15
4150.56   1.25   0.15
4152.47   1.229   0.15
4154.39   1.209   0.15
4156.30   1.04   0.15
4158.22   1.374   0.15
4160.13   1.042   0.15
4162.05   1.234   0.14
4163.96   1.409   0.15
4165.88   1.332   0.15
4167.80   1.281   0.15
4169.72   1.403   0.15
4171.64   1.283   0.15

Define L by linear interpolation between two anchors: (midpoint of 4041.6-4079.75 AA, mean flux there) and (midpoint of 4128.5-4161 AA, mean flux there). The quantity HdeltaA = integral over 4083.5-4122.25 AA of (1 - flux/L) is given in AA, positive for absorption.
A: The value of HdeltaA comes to 3.0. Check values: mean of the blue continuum 1.23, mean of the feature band 1.12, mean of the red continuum 1.21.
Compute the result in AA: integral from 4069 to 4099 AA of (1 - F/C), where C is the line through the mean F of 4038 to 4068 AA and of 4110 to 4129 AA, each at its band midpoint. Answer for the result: 1.93 AA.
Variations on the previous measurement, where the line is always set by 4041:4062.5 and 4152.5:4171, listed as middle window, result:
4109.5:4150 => 3.1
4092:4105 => 1.6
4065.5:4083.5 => 1.9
